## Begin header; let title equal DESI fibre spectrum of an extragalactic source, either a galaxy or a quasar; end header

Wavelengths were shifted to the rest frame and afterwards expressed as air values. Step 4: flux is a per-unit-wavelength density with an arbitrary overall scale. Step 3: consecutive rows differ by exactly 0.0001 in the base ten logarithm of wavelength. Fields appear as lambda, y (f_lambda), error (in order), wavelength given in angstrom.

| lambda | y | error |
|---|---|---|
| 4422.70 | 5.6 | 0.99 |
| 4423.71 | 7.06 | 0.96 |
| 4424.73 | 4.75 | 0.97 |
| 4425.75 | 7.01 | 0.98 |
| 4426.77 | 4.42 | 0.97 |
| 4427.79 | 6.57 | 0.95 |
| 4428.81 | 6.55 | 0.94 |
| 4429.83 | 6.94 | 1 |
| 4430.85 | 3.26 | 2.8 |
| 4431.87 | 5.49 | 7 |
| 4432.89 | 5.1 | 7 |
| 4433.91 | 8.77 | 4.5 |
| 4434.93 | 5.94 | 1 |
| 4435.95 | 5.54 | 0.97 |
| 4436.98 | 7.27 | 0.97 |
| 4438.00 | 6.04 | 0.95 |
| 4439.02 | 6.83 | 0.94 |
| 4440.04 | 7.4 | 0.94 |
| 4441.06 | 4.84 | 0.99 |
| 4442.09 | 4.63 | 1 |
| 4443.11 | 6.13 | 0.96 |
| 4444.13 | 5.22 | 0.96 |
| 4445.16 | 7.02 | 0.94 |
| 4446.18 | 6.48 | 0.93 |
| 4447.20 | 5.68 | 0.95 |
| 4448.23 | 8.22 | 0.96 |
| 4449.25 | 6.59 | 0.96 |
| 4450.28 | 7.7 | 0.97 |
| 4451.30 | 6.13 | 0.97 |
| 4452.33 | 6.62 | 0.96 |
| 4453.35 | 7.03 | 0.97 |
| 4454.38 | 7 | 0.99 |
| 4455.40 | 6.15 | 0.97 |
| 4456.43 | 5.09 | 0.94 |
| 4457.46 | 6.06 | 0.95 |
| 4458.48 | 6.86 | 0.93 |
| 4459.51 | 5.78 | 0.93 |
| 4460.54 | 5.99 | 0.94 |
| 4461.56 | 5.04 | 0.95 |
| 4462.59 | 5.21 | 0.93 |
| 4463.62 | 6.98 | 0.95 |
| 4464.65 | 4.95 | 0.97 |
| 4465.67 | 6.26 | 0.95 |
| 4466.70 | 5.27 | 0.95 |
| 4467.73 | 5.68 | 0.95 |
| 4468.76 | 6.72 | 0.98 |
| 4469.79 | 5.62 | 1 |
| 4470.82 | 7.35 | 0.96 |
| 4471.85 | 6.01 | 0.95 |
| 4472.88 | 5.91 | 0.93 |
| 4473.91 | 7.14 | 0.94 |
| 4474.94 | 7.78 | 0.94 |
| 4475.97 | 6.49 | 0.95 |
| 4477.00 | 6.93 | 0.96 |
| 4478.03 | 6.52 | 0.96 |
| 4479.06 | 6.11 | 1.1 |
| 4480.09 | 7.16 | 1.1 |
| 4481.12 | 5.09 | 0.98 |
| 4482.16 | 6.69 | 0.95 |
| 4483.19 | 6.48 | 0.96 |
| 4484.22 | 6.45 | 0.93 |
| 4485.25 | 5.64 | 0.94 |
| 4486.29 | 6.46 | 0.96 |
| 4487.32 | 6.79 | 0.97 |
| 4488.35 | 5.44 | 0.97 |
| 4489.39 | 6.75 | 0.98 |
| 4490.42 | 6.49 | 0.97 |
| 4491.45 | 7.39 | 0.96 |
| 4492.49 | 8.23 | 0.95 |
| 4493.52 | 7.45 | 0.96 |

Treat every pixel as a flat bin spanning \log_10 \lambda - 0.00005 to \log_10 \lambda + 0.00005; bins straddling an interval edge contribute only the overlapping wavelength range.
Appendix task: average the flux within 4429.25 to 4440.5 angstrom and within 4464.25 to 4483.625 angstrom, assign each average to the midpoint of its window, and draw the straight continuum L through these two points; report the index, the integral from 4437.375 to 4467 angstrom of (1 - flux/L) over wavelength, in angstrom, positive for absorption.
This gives 0.4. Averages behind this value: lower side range 6.23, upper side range 6.33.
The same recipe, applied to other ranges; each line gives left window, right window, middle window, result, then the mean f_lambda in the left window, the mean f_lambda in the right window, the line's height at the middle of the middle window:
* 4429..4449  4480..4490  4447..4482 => -0.7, 6.16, 6.26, 6.21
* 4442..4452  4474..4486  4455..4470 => 1.5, 6.46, 6.51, 6.48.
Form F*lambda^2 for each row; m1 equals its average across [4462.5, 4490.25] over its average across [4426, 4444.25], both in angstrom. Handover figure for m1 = 1.1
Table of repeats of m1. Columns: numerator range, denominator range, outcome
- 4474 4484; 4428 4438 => 1.10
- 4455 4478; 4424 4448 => 1.04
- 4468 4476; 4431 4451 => 1.06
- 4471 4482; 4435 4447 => 1.09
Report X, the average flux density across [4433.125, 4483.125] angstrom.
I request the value 6.33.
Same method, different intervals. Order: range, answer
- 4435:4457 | 6.35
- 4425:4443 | 6.02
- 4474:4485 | 6.57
